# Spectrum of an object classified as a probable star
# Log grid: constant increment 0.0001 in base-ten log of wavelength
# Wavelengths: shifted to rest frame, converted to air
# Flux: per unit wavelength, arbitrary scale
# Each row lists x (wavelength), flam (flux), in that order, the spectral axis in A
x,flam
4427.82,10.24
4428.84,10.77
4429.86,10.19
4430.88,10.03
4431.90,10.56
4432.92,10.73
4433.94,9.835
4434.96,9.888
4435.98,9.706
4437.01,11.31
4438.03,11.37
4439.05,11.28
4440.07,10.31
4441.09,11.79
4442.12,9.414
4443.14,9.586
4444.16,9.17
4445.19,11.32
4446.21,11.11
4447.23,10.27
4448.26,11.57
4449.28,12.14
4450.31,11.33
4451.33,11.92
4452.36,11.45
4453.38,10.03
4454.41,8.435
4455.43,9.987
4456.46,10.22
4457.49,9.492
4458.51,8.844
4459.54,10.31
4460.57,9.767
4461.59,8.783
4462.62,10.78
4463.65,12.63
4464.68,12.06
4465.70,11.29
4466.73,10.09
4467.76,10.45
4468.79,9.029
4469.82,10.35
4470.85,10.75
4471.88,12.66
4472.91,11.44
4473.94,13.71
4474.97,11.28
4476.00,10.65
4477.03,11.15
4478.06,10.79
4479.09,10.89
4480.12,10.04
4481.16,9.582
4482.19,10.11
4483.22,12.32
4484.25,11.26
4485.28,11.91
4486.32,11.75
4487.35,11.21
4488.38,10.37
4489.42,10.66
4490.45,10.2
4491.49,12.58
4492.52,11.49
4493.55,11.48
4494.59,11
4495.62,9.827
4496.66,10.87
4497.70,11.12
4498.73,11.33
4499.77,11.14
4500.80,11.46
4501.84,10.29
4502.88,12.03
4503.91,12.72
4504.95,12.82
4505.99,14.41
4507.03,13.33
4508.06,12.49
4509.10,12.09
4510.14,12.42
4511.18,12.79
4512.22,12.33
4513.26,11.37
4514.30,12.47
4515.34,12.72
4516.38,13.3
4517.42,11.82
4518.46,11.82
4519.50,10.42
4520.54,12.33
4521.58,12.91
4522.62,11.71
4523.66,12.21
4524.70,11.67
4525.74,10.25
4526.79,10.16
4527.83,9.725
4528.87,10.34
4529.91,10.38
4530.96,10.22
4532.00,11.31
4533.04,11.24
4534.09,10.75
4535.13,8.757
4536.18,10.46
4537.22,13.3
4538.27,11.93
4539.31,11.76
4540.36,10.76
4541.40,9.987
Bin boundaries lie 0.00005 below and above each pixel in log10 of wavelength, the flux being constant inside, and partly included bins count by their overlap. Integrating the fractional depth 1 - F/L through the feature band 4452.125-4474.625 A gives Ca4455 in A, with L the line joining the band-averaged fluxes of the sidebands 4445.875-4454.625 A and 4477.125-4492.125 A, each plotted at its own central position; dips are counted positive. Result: 0.9 A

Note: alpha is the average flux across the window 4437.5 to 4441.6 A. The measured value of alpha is 11.2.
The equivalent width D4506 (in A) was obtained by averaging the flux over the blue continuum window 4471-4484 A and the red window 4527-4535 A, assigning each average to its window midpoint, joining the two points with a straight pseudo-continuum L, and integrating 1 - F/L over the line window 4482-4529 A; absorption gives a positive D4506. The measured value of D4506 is -3.6 A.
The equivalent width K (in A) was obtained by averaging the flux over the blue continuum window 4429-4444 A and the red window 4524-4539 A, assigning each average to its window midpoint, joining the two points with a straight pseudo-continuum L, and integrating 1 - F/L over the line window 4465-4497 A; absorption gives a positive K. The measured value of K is -1.3 A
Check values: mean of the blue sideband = 10.4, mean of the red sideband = 10.8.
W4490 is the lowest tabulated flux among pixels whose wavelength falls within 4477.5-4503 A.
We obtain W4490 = 9.582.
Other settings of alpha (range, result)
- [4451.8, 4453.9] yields 10.7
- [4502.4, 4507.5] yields 13.1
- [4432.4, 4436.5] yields 10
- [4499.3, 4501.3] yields 11.3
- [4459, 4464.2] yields 10.4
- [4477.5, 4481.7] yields 10.3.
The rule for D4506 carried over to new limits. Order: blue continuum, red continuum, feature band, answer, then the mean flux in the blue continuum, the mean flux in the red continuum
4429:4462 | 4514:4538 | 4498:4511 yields -1.34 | 10.4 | 11.3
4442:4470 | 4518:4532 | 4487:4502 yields -0.29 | 10.4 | 11.1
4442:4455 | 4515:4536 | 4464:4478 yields -0.47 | 10.6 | 11.2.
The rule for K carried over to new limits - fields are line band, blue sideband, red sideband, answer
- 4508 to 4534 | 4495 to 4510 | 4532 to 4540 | -0.2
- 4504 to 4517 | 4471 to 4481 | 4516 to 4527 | -1.2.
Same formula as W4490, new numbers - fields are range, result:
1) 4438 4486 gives 8.435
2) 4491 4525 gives 9.827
